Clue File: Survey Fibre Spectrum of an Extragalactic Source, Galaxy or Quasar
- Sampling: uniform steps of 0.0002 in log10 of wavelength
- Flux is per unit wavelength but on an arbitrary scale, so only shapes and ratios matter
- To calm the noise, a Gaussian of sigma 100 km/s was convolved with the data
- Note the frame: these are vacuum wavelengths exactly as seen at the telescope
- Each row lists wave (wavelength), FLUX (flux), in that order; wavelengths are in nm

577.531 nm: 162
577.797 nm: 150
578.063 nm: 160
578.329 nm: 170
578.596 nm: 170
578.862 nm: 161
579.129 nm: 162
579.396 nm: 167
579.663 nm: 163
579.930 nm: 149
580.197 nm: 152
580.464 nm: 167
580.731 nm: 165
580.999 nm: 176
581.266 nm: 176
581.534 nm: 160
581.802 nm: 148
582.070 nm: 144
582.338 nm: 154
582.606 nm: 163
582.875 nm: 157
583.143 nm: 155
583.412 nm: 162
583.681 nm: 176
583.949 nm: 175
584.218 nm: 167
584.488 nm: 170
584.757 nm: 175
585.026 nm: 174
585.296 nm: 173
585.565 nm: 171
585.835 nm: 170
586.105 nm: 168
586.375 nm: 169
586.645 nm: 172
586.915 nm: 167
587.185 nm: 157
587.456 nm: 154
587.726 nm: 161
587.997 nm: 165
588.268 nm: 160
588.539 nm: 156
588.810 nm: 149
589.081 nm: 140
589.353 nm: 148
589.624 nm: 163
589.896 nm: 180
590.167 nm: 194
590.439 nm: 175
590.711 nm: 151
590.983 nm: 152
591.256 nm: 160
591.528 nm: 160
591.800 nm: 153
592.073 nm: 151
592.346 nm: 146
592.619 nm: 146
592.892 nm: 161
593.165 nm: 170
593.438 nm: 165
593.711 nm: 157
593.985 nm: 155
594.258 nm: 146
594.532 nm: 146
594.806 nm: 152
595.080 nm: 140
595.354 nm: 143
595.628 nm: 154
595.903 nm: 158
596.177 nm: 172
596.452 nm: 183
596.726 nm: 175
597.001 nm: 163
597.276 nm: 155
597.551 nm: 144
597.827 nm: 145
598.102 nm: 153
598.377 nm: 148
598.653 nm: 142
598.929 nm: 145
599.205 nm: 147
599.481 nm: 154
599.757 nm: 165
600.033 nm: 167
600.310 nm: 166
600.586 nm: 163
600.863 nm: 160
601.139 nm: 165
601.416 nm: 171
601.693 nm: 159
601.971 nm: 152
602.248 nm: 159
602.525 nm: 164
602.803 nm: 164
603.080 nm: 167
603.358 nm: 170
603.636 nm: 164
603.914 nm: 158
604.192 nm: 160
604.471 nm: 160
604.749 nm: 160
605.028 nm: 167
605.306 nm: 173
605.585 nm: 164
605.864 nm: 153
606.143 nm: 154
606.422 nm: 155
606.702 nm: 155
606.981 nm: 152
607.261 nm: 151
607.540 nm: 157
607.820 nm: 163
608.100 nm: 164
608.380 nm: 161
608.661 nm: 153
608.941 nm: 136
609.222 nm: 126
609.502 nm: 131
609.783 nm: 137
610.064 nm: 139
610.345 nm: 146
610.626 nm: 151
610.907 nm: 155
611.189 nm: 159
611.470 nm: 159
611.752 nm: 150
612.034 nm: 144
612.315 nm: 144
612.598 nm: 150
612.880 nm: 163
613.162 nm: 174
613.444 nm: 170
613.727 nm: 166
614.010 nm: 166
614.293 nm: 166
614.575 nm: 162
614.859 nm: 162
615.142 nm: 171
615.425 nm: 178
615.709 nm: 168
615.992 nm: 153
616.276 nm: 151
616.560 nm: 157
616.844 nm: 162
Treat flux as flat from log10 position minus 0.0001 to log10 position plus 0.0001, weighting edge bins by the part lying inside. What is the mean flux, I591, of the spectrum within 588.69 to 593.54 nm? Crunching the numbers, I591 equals 159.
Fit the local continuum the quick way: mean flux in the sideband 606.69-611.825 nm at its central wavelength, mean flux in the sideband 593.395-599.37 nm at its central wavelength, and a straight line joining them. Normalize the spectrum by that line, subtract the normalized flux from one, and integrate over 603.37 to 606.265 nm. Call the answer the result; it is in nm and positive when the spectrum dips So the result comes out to -0.20 nm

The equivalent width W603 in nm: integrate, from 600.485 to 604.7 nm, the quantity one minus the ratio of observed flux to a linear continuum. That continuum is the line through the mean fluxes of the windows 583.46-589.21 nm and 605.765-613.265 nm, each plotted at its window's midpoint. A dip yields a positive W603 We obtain -0.19 nm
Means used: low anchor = 165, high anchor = 151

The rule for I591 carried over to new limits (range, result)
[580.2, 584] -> 162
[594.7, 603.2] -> 158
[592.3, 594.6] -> 155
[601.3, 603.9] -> 163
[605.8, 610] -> 150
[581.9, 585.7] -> 165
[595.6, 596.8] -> 169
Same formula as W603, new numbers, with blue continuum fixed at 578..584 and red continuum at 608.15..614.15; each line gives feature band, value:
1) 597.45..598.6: 0.066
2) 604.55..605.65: -0.087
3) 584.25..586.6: -0.154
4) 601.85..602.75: -0.025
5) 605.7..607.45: -0.004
